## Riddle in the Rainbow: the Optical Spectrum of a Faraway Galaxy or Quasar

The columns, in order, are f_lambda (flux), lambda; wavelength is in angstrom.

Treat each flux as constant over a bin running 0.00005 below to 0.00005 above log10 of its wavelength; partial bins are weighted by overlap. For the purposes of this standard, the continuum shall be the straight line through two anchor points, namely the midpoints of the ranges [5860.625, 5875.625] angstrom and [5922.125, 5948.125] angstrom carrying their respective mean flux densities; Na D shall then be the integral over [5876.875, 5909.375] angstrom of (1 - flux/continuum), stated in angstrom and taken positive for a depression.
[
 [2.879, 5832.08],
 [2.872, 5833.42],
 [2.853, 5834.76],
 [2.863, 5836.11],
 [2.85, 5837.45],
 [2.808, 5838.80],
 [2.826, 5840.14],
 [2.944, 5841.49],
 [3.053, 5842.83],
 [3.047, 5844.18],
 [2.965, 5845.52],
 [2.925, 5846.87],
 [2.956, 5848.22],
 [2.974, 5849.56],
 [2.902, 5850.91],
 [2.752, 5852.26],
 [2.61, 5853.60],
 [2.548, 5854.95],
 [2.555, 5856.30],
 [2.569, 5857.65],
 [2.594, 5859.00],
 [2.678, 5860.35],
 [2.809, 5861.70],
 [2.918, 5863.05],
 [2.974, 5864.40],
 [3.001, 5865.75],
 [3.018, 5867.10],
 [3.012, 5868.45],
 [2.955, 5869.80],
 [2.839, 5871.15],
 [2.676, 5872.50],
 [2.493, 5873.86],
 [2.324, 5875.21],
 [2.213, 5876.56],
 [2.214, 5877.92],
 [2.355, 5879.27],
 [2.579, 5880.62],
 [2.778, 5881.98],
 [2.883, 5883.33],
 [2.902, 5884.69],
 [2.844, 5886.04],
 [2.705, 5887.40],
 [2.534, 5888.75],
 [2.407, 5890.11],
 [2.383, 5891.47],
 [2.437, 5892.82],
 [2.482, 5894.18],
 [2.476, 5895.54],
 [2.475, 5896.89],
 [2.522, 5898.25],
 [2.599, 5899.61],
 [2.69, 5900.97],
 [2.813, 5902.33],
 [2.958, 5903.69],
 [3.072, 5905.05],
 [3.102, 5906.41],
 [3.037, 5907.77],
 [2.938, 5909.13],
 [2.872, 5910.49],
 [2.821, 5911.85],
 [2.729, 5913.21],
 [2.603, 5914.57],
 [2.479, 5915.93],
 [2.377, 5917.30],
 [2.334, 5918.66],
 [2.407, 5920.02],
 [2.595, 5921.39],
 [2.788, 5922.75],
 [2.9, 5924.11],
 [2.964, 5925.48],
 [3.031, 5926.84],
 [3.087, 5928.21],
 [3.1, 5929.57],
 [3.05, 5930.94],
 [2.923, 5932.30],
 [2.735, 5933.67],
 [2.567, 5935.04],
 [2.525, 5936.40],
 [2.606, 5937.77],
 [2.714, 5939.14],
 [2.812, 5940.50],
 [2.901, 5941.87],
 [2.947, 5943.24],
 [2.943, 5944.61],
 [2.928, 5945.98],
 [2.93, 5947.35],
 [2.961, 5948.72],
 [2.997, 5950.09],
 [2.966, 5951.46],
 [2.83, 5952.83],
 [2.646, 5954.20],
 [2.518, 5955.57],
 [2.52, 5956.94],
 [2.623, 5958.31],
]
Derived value 2.00 angstrom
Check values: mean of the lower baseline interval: 2.83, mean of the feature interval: 2.67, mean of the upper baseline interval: 2.87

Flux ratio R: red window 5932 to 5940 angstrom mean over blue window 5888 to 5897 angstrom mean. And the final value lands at 1.09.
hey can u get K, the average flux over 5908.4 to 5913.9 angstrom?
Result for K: 2.84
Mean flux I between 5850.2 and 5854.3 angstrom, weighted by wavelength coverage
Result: 2.76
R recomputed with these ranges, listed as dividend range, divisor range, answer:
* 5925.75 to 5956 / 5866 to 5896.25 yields 1.09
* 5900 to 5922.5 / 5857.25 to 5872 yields 0.96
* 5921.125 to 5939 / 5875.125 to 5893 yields 1.11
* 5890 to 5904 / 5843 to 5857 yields 0.91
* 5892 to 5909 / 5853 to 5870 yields 0.98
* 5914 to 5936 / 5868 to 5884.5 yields 1.05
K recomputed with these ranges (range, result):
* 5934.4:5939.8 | 2.6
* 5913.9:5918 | 2.48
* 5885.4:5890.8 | 2.62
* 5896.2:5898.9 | 2.5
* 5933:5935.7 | 2.65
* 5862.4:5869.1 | 2.99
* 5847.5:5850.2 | 2.97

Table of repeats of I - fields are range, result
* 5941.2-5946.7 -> 2.93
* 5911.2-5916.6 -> 2.66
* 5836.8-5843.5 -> 2.9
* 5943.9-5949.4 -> 2.94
